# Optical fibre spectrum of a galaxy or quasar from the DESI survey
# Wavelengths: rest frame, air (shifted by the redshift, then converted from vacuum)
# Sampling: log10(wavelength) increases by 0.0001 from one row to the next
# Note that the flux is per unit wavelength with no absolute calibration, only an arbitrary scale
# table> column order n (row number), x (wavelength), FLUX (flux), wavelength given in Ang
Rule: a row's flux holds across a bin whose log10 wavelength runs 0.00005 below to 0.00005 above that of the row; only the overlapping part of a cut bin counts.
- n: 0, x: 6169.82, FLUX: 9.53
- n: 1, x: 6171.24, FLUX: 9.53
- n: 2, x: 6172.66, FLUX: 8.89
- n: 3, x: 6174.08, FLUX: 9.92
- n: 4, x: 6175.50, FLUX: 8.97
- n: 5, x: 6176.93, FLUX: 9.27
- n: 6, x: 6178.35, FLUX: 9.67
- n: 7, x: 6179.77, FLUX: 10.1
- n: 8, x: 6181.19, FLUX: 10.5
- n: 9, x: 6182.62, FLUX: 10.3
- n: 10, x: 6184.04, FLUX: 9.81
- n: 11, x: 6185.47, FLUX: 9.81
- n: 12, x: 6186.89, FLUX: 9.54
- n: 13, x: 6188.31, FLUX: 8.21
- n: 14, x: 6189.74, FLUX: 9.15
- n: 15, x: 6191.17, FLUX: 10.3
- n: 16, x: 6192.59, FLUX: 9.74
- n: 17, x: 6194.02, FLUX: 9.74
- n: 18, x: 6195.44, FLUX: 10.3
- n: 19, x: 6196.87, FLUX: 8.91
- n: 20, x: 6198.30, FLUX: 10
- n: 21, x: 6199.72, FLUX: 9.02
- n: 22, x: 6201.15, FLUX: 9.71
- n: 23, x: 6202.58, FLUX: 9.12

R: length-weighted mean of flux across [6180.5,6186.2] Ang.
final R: 10.1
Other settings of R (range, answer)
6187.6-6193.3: 9.35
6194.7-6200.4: 9.57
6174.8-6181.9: 9.7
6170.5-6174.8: 9.46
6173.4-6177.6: 9.37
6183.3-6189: 9.36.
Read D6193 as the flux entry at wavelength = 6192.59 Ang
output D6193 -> 9.74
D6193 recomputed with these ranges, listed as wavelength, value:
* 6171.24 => 9.53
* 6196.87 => 8.91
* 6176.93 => 9.27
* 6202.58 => 9.12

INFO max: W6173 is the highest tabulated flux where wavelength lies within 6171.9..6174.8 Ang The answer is 9.92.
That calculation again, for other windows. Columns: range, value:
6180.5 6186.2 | 10.5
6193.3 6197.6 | 10.3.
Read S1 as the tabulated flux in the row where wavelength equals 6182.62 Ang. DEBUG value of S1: 10.3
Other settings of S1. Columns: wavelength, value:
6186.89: 9.54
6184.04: 9.81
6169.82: 9.53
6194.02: 9.74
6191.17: 10.3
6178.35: 9.67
